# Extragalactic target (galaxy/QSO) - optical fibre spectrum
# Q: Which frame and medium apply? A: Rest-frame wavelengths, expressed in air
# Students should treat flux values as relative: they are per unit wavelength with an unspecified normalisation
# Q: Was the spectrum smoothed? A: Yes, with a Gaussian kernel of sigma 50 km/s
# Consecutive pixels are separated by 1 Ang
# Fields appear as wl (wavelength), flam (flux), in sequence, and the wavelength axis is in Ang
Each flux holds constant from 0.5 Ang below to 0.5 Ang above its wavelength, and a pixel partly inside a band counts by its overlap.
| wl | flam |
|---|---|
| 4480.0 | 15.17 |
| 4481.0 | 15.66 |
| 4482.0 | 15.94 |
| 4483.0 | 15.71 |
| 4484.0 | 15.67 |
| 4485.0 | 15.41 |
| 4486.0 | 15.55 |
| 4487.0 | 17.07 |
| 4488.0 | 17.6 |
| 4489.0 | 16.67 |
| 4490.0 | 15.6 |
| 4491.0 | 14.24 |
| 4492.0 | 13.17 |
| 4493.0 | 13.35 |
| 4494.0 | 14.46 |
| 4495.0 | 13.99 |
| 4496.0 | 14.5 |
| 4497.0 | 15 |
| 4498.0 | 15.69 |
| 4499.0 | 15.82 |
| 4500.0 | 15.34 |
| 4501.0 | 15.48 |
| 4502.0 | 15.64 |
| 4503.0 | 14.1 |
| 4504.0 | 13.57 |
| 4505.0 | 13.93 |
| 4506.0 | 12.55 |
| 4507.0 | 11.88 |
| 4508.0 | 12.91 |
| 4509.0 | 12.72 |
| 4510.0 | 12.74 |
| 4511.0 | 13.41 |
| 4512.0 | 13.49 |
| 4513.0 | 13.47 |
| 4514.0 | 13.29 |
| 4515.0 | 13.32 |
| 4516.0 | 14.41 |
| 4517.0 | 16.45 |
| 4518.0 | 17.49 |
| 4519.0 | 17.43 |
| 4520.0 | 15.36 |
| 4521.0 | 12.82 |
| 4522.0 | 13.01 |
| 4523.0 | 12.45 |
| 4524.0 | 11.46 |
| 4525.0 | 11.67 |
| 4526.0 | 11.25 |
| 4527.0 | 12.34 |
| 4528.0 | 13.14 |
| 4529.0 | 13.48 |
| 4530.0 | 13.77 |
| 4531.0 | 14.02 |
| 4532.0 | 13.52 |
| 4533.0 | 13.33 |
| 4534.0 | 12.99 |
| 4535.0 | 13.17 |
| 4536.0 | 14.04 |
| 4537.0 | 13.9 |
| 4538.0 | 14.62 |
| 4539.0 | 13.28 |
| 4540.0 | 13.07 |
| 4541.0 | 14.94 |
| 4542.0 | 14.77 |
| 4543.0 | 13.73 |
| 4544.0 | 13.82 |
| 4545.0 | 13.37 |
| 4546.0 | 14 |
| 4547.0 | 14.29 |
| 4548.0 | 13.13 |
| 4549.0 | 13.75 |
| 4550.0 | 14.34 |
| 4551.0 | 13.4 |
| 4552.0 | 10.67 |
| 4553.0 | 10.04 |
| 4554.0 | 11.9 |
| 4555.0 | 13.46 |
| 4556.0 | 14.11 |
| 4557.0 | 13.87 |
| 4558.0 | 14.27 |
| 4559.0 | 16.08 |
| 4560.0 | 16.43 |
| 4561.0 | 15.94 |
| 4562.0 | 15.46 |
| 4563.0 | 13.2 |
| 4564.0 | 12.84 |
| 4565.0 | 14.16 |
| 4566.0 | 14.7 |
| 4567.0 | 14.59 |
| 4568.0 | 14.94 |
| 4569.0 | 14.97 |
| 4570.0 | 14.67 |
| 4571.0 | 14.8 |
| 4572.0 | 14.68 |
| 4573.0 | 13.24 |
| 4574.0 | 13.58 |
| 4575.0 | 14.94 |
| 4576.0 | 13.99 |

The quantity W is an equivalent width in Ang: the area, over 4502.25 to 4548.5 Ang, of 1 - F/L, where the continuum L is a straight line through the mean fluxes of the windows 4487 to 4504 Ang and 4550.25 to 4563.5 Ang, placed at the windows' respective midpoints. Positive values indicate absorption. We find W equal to 2.58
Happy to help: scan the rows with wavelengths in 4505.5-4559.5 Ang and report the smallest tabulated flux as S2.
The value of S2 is 10.04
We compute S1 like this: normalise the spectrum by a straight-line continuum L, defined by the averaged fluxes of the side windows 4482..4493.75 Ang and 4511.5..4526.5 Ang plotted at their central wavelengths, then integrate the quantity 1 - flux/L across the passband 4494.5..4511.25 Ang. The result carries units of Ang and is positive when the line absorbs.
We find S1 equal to 0.7 Ang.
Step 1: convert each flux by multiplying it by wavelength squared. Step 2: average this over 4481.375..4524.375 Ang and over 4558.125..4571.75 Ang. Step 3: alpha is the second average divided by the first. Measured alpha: 1.0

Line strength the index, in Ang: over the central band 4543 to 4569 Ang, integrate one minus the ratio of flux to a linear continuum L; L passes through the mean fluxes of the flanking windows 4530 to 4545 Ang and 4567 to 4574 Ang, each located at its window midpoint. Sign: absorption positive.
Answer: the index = 0.53 Ang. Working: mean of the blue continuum 13.8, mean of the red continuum 14.5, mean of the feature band 13.9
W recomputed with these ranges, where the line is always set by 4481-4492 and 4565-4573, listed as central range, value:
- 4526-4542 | 1.7 Ang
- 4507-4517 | 1.3 Ang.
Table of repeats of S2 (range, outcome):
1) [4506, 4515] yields 11.88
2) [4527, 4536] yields 12.34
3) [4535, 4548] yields 13.07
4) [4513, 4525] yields 11.46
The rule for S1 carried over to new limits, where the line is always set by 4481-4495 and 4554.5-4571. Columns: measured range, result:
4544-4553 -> 0.9 Ang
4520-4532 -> 1.7 Ang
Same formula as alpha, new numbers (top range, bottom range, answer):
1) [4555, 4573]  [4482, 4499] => 0.99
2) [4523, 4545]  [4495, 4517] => 0.96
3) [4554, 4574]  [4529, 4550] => 1.06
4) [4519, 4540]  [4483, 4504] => 0.89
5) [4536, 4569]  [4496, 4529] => 1.02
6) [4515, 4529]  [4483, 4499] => 0.92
